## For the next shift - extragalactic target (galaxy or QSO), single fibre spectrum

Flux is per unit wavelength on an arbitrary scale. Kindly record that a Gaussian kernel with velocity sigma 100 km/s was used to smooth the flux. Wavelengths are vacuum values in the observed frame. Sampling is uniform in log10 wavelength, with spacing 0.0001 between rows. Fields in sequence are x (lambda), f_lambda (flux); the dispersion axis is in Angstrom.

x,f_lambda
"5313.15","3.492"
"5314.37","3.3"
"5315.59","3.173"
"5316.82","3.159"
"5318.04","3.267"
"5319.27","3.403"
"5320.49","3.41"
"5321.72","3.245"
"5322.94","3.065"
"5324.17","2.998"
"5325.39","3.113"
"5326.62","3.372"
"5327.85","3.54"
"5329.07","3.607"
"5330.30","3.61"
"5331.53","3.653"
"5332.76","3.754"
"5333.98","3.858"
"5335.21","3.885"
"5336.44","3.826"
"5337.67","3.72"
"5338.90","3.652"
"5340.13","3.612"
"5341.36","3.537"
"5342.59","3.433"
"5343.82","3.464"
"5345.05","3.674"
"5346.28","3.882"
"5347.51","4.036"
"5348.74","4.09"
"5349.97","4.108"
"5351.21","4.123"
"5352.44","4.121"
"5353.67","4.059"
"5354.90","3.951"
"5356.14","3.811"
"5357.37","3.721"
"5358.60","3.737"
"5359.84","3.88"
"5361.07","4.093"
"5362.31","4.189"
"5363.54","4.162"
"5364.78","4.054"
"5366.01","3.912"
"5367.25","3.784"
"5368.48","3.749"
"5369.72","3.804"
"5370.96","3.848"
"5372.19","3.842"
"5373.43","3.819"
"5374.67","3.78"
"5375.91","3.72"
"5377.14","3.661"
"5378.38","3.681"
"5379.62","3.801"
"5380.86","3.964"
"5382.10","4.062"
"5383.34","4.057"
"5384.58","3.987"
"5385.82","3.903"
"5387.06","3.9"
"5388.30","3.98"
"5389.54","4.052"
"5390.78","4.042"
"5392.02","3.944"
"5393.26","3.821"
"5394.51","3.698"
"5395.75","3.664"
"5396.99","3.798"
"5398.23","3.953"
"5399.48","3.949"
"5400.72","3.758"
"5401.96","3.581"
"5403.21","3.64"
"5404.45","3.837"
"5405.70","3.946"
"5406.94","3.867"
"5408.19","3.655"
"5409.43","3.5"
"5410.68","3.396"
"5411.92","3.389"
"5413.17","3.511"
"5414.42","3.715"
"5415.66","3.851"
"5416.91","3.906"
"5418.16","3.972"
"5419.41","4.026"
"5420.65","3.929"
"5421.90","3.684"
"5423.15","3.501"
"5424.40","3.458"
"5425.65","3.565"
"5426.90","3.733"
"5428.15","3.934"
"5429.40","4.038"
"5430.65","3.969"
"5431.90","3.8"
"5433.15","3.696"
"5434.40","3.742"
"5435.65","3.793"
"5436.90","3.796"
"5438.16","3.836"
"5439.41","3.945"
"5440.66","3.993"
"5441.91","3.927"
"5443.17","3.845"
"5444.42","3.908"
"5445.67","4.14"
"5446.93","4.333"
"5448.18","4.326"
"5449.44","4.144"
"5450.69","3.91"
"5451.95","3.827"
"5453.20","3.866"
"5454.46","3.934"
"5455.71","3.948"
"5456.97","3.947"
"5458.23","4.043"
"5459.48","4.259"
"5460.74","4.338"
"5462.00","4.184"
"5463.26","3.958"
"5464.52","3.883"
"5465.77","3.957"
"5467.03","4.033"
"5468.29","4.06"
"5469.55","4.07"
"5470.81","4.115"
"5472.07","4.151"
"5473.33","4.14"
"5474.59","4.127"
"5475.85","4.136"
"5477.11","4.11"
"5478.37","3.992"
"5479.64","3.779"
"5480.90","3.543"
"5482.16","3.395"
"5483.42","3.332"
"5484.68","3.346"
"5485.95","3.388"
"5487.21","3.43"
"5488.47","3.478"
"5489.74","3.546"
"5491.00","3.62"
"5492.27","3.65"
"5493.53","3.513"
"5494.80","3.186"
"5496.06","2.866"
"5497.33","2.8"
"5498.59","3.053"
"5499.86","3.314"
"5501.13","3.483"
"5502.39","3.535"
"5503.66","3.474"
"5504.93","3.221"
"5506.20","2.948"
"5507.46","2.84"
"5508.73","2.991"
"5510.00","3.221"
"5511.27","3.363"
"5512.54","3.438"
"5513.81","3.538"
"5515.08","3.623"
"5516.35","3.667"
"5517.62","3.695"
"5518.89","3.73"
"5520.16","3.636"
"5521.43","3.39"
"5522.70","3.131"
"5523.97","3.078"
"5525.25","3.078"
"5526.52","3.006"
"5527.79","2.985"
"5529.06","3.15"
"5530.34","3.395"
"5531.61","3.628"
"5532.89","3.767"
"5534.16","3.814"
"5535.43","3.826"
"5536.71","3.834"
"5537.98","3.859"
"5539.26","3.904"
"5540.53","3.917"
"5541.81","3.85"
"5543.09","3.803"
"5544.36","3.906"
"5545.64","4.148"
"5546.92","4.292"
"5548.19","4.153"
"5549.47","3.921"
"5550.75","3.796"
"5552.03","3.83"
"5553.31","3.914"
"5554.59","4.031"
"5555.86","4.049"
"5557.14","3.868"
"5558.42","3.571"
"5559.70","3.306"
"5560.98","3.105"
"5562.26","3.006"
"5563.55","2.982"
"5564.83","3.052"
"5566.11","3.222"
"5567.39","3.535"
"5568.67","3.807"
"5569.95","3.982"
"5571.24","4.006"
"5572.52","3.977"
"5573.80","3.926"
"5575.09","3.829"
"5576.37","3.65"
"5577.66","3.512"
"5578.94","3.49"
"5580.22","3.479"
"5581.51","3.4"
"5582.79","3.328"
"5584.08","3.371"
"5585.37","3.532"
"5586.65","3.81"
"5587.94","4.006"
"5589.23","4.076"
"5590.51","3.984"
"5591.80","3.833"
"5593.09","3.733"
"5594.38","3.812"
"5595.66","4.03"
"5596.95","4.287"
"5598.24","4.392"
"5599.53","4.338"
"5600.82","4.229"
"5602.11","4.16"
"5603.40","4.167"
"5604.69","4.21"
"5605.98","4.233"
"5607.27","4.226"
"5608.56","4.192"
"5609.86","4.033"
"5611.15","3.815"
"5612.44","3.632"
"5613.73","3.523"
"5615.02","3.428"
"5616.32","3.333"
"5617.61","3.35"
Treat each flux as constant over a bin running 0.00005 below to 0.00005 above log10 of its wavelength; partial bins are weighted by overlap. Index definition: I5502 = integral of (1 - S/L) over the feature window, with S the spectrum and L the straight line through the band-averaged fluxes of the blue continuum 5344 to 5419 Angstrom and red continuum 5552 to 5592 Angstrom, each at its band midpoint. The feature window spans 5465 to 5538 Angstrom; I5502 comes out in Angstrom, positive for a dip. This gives 3.8 Angstrom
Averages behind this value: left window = 3.85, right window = 3.63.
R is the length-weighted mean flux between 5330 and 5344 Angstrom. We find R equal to 3.67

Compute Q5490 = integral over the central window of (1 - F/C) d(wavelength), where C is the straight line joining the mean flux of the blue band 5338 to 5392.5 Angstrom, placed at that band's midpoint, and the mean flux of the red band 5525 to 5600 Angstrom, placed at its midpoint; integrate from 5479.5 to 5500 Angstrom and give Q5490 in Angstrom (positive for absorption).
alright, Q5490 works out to 2.3 Angstrom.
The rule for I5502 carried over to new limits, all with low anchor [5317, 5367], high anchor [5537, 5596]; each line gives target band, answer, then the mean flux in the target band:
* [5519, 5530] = 1.5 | 3.21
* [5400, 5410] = 0.0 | 3.73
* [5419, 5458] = -1.8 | 3.89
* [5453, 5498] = -0.7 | 3.78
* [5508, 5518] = 0.8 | 3.43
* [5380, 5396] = -0.9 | 3.93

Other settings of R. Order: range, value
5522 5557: 3.71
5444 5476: 4.07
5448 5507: 3.72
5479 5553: 3.5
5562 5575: 3.58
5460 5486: 3.92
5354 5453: 3.85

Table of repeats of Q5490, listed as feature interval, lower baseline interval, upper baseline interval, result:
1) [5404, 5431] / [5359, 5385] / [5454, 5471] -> 1.6 Angstrom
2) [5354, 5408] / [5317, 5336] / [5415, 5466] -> -2.9 Angstrom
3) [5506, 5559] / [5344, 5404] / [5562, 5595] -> 1.1 Angstrom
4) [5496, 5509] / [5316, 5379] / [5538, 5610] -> 2.2 Angstrom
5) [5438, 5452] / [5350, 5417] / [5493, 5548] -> -1.3 Angstrom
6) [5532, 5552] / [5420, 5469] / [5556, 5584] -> -1.6 Angstrom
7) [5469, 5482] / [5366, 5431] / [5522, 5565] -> -1.0 Angstrom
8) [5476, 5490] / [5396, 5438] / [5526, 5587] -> 0.4 Angstrom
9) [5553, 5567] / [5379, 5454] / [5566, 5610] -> 1.5 Angstrom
